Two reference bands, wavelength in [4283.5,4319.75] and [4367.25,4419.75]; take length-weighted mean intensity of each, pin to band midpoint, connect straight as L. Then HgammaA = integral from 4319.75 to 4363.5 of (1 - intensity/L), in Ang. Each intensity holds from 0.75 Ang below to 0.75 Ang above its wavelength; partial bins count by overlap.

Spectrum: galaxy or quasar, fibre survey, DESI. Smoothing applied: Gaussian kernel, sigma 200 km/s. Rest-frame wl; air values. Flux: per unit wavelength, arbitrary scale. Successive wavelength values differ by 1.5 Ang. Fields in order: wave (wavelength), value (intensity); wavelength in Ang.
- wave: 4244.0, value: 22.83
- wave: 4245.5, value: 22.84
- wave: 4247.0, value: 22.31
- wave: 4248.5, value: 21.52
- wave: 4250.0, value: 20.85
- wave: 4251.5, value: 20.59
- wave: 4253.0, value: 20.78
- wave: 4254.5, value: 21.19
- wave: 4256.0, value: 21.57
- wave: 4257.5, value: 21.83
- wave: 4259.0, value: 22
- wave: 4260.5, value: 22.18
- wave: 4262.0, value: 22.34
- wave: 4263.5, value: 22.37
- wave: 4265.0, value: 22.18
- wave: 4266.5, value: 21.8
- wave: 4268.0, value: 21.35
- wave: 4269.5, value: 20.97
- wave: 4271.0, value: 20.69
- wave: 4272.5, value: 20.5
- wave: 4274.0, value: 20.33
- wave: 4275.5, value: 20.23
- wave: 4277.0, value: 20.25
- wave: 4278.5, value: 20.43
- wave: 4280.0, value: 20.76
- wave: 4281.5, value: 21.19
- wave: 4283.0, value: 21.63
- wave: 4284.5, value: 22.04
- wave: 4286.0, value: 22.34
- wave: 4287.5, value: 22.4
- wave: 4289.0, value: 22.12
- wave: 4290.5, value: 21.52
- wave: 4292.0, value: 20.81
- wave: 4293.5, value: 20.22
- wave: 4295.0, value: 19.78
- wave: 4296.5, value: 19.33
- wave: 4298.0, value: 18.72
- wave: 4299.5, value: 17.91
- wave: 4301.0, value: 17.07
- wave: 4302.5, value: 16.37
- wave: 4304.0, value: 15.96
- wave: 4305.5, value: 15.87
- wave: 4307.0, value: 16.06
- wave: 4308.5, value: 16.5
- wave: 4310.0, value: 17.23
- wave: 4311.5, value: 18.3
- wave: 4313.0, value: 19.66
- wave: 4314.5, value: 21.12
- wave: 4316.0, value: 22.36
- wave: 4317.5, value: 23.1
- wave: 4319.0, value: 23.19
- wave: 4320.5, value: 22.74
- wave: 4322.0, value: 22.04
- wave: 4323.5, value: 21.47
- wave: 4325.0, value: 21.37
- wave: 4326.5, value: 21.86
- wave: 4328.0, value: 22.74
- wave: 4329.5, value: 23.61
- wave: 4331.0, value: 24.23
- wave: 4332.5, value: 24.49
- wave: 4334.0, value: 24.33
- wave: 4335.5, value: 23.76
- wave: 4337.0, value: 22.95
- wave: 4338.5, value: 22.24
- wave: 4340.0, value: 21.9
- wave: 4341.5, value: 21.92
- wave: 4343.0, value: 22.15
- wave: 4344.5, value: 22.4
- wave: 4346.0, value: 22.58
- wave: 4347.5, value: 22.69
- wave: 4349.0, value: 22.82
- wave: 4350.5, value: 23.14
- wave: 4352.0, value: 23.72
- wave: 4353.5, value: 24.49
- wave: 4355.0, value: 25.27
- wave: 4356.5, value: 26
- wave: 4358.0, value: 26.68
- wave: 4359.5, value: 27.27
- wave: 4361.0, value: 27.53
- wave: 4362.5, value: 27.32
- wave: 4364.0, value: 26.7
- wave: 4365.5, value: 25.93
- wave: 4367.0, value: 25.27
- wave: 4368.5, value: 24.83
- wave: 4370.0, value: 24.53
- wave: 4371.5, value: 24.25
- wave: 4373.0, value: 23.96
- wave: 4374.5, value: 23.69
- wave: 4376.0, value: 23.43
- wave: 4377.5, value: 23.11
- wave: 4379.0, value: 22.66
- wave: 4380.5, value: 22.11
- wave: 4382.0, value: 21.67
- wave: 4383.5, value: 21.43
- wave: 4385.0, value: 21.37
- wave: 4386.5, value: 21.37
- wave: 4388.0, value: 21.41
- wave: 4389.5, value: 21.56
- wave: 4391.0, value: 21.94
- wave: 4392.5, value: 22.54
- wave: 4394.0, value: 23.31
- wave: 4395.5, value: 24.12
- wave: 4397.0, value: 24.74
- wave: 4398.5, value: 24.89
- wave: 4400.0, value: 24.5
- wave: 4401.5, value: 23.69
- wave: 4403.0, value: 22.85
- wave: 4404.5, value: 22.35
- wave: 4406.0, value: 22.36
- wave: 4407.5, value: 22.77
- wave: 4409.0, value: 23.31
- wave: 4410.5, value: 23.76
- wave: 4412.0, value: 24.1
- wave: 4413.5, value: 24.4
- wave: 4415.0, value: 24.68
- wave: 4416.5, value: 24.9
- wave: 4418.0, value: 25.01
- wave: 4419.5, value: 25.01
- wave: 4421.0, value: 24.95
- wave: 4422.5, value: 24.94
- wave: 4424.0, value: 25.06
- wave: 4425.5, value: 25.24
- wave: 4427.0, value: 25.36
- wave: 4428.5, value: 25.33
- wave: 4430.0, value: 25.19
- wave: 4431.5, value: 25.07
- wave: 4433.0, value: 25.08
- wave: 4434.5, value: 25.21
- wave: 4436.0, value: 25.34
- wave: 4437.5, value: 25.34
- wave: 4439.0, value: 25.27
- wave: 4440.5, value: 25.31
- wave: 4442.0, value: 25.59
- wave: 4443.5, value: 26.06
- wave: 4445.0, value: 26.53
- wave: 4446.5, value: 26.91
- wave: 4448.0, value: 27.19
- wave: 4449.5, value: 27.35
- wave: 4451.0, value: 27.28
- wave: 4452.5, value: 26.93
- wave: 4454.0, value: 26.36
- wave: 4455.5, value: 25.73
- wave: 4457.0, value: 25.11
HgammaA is -4.99 Ang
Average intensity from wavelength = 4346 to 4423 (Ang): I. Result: 23.9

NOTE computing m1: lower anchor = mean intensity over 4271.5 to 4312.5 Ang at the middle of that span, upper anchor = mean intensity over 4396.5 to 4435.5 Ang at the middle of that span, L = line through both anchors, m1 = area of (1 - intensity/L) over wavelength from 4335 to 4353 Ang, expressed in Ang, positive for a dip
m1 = -1.0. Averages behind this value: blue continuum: 19.5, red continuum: 24.4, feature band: 22.7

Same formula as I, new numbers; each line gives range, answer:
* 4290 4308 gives 18.2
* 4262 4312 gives 19.9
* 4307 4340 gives 21.7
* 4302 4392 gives 22.6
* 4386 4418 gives 23.4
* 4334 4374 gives 24.3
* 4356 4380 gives 25.2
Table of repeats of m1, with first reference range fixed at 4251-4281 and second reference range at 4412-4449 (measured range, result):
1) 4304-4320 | 2.3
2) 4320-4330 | 0.2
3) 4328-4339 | -0.3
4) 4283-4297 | 0.4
